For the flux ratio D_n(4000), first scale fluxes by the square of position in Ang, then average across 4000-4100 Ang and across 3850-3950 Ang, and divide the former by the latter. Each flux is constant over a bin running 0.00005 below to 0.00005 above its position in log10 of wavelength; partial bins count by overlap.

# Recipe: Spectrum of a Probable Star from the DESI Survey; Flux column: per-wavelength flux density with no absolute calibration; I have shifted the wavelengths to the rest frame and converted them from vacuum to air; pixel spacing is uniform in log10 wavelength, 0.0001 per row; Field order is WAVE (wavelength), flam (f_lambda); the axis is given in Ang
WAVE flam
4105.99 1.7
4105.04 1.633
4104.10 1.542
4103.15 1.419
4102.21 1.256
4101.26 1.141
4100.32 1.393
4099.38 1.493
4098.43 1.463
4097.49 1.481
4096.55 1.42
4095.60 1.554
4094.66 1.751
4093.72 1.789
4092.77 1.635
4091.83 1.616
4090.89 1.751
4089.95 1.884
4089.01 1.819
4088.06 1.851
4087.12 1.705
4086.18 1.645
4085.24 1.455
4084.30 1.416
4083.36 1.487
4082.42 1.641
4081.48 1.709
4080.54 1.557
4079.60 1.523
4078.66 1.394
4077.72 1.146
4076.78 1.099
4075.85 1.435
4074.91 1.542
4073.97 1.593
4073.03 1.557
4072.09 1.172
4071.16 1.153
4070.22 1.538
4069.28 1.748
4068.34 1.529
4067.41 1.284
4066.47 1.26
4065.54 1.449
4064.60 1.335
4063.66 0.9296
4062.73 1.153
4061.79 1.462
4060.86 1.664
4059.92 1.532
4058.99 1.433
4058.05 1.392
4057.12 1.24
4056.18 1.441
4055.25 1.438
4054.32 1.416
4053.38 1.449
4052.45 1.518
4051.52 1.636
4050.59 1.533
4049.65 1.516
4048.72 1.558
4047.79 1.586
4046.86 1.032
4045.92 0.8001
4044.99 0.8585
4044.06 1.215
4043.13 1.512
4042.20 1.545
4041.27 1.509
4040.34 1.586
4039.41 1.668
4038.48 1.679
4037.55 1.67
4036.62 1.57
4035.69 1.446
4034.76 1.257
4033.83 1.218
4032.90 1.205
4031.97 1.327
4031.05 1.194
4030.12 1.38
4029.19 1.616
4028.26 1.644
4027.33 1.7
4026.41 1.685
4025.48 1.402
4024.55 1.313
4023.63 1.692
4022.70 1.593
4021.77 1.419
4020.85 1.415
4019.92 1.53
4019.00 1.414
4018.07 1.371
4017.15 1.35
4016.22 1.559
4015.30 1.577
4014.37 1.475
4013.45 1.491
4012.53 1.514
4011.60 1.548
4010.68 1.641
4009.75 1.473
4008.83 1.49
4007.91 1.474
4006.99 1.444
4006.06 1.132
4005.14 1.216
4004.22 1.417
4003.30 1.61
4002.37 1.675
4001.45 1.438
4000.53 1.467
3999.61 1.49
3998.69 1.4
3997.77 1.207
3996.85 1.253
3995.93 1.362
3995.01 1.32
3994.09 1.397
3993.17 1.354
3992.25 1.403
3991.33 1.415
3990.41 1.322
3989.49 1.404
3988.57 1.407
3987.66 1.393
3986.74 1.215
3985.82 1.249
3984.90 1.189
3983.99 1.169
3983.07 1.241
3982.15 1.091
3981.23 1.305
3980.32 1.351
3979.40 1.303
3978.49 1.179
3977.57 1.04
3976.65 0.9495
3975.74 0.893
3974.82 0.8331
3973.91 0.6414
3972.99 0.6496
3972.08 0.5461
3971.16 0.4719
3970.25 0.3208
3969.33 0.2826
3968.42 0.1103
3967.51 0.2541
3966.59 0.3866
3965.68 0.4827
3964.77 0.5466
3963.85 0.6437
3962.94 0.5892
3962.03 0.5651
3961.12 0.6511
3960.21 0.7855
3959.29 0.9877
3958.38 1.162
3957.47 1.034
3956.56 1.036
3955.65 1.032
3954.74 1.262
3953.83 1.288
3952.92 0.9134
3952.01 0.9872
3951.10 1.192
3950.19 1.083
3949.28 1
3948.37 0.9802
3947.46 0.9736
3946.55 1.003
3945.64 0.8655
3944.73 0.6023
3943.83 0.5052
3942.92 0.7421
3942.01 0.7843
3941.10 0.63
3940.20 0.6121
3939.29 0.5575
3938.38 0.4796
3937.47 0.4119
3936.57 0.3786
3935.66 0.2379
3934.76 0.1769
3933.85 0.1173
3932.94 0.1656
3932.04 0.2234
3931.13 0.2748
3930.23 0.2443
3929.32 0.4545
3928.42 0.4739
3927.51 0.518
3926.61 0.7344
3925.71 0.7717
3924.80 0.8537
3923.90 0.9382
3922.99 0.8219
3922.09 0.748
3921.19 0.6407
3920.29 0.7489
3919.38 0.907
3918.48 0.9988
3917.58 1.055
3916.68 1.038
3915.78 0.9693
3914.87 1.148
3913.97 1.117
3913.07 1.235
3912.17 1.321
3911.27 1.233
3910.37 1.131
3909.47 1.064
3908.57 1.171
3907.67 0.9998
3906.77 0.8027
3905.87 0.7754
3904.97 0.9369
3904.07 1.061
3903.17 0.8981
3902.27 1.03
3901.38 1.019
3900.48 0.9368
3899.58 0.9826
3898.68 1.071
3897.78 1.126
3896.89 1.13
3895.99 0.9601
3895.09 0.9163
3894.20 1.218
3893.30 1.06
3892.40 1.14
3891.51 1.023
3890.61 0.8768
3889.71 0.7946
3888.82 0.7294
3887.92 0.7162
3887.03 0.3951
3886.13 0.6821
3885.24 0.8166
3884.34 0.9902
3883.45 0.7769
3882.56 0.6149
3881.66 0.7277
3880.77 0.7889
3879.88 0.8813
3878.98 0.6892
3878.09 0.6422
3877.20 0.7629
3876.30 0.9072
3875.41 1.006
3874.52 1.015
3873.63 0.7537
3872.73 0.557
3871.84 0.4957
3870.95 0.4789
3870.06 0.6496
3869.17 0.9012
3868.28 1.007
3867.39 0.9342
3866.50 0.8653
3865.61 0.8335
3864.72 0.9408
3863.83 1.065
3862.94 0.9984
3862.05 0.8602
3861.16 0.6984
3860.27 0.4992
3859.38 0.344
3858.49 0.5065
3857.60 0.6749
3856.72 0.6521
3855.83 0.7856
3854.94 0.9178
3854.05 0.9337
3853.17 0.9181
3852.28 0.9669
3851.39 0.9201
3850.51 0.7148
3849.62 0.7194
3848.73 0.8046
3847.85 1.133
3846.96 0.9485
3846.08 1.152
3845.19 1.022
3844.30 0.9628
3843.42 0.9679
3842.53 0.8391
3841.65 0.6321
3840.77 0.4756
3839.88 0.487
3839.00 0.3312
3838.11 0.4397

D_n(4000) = 1.98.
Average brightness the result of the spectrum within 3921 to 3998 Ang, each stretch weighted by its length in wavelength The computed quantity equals 0.837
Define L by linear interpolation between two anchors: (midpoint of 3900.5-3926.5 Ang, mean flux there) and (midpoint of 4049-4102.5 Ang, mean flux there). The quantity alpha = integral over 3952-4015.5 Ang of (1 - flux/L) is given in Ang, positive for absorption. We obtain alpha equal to 5.0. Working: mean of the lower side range 0.976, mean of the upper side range 1.48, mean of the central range 1.11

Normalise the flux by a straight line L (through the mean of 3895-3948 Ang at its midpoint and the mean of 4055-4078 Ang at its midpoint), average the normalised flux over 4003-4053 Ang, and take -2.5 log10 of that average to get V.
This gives -0.18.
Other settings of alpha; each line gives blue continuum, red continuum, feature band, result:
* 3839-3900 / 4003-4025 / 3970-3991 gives 4.2 Ang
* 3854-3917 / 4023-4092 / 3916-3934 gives 6.4 Ang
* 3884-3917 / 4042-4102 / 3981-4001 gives -1.4 Ang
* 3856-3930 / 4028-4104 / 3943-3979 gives 9.9 Ang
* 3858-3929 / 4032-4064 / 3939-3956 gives 2.6 Ang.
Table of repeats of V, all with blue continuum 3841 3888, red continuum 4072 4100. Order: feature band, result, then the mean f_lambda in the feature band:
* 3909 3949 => 0.359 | 0.726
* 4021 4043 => -0.090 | 1.49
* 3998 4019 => -0.134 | 1.46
